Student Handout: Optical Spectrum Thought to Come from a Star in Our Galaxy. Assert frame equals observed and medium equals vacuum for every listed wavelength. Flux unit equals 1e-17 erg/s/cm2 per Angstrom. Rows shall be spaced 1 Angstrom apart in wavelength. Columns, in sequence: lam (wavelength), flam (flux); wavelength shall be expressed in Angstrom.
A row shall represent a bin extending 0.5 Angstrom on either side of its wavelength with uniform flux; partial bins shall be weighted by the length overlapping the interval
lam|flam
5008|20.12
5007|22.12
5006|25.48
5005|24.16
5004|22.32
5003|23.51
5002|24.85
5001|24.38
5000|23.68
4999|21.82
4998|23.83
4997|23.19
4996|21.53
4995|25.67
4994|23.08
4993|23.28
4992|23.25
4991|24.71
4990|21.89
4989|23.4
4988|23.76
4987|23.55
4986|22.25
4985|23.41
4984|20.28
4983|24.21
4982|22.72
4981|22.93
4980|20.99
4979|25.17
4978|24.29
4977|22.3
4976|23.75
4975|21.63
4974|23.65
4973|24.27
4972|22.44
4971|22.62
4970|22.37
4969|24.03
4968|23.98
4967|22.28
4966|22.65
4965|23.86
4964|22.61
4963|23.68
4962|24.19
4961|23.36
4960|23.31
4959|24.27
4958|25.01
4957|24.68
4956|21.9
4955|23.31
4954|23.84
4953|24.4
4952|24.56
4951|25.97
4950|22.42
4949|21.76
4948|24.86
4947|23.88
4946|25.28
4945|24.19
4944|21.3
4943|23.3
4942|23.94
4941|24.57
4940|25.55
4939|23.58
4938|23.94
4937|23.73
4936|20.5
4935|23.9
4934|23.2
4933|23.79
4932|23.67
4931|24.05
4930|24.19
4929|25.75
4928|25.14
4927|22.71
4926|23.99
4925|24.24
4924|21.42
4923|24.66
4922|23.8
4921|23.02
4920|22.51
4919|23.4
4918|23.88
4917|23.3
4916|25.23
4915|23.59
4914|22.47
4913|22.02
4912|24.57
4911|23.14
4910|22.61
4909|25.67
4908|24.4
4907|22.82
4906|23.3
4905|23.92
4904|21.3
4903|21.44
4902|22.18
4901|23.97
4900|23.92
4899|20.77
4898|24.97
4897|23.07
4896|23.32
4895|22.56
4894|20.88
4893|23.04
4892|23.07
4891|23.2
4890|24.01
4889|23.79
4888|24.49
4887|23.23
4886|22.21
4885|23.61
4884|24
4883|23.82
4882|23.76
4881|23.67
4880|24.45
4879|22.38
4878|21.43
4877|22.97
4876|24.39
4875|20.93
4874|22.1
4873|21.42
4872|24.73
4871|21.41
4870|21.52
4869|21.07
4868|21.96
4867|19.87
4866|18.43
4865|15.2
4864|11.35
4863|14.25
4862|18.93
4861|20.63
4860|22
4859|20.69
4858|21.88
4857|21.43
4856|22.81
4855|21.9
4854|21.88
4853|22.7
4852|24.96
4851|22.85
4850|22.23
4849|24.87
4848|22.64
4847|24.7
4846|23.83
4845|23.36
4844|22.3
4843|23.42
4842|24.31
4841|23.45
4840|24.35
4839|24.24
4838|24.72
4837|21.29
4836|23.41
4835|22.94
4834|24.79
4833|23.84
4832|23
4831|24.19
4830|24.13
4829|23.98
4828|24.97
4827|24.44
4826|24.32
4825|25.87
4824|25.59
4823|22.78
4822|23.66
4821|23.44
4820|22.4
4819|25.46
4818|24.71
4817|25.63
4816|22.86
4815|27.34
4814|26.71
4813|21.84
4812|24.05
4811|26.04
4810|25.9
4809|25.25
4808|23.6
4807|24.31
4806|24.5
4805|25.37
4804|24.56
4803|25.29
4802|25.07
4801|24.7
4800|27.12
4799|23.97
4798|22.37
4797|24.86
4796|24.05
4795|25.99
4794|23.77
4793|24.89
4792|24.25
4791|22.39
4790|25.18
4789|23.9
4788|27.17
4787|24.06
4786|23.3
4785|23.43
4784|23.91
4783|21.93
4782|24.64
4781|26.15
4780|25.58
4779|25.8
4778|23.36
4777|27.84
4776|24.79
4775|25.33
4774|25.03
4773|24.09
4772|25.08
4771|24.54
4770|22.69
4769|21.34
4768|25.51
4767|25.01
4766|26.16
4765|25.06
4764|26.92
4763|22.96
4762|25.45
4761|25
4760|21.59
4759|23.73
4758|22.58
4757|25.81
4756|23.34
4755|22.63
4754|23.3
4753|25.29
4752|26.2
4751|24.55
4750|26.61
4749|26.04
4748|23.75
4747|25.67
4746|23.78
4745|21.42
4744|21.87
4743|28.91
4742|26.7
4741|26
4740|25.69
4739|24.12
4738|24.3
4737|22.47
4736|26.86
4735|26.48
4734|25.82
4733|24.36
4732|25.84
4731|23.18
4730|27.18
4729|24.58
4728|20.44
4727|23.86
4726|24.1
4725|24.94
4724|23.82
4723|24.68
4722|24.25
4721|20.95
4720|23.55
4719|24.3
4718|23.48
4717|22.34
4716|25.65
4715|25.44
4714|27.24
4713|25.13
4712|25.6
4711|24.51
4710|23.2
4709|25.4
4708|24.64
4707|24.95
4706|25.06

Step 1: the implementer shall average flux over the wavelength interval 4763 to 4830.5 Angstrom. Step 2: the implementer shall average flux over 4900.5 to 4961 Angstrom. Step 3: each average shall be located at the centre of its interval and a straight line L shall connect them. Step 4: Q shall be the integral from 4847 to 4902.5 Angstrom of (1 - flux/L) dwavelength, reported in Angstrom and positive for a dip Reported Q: 4.48 Angstrom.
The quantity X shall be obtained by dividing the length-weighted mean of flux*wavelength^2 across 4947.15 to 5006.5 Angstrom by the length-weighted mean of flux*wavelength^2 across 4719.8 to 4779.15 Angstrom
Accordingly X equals 1.0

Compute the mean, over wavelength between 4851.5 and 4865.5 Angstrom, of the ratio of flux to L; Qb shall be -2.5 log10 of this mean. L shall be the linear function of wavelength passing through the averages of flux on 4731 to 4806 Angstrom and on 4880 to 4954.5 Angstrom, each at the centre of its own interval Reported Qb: 0.195 mag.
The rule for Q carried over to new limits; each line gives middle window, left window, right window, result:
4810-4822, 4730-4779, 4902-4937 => -0.2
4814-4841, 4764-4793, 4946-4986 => 0.1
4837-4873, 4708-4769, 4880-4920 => 2.9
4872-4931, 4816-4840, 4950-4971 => 1.3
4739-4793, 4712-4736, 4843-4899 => -1.8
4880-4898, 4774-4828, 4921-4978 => 0.5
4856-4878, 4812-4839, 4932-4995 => 3.2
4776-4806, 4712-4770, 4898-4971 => -0.5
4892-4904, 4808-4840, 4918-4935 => 0.6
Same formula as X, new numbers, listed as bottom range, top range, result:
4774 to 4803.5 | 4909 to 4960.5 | 1.02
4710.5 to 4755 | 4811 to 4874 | 0.97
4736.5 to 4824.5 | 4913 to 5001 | 1.03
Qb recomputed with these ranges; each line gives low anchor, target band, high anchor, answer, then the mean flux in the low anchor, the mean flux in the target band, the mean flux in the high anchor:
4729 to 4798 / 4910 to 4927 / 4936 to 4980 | 0.02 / 24.7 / 23.4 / 23.6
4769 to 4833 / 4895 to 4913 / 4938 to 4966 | 0.04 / 24.5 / 23.2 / 23.8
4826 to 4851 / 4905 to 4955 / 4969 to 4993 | -0.02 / 23.7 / 23.7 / 23.1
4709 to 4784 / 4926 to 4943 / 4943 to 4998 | -0.01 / 24.6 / 23.9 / 23.4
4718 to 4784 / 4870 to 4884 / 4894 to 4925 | 0.03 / 24.5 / 22.9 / 23.2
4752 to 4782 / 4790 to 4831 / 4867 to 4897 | -0.03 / 24.6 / 24.6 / 22.8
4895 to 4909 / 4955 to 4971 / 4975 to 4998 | -0.01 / 23.1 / 23.4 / 23.1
